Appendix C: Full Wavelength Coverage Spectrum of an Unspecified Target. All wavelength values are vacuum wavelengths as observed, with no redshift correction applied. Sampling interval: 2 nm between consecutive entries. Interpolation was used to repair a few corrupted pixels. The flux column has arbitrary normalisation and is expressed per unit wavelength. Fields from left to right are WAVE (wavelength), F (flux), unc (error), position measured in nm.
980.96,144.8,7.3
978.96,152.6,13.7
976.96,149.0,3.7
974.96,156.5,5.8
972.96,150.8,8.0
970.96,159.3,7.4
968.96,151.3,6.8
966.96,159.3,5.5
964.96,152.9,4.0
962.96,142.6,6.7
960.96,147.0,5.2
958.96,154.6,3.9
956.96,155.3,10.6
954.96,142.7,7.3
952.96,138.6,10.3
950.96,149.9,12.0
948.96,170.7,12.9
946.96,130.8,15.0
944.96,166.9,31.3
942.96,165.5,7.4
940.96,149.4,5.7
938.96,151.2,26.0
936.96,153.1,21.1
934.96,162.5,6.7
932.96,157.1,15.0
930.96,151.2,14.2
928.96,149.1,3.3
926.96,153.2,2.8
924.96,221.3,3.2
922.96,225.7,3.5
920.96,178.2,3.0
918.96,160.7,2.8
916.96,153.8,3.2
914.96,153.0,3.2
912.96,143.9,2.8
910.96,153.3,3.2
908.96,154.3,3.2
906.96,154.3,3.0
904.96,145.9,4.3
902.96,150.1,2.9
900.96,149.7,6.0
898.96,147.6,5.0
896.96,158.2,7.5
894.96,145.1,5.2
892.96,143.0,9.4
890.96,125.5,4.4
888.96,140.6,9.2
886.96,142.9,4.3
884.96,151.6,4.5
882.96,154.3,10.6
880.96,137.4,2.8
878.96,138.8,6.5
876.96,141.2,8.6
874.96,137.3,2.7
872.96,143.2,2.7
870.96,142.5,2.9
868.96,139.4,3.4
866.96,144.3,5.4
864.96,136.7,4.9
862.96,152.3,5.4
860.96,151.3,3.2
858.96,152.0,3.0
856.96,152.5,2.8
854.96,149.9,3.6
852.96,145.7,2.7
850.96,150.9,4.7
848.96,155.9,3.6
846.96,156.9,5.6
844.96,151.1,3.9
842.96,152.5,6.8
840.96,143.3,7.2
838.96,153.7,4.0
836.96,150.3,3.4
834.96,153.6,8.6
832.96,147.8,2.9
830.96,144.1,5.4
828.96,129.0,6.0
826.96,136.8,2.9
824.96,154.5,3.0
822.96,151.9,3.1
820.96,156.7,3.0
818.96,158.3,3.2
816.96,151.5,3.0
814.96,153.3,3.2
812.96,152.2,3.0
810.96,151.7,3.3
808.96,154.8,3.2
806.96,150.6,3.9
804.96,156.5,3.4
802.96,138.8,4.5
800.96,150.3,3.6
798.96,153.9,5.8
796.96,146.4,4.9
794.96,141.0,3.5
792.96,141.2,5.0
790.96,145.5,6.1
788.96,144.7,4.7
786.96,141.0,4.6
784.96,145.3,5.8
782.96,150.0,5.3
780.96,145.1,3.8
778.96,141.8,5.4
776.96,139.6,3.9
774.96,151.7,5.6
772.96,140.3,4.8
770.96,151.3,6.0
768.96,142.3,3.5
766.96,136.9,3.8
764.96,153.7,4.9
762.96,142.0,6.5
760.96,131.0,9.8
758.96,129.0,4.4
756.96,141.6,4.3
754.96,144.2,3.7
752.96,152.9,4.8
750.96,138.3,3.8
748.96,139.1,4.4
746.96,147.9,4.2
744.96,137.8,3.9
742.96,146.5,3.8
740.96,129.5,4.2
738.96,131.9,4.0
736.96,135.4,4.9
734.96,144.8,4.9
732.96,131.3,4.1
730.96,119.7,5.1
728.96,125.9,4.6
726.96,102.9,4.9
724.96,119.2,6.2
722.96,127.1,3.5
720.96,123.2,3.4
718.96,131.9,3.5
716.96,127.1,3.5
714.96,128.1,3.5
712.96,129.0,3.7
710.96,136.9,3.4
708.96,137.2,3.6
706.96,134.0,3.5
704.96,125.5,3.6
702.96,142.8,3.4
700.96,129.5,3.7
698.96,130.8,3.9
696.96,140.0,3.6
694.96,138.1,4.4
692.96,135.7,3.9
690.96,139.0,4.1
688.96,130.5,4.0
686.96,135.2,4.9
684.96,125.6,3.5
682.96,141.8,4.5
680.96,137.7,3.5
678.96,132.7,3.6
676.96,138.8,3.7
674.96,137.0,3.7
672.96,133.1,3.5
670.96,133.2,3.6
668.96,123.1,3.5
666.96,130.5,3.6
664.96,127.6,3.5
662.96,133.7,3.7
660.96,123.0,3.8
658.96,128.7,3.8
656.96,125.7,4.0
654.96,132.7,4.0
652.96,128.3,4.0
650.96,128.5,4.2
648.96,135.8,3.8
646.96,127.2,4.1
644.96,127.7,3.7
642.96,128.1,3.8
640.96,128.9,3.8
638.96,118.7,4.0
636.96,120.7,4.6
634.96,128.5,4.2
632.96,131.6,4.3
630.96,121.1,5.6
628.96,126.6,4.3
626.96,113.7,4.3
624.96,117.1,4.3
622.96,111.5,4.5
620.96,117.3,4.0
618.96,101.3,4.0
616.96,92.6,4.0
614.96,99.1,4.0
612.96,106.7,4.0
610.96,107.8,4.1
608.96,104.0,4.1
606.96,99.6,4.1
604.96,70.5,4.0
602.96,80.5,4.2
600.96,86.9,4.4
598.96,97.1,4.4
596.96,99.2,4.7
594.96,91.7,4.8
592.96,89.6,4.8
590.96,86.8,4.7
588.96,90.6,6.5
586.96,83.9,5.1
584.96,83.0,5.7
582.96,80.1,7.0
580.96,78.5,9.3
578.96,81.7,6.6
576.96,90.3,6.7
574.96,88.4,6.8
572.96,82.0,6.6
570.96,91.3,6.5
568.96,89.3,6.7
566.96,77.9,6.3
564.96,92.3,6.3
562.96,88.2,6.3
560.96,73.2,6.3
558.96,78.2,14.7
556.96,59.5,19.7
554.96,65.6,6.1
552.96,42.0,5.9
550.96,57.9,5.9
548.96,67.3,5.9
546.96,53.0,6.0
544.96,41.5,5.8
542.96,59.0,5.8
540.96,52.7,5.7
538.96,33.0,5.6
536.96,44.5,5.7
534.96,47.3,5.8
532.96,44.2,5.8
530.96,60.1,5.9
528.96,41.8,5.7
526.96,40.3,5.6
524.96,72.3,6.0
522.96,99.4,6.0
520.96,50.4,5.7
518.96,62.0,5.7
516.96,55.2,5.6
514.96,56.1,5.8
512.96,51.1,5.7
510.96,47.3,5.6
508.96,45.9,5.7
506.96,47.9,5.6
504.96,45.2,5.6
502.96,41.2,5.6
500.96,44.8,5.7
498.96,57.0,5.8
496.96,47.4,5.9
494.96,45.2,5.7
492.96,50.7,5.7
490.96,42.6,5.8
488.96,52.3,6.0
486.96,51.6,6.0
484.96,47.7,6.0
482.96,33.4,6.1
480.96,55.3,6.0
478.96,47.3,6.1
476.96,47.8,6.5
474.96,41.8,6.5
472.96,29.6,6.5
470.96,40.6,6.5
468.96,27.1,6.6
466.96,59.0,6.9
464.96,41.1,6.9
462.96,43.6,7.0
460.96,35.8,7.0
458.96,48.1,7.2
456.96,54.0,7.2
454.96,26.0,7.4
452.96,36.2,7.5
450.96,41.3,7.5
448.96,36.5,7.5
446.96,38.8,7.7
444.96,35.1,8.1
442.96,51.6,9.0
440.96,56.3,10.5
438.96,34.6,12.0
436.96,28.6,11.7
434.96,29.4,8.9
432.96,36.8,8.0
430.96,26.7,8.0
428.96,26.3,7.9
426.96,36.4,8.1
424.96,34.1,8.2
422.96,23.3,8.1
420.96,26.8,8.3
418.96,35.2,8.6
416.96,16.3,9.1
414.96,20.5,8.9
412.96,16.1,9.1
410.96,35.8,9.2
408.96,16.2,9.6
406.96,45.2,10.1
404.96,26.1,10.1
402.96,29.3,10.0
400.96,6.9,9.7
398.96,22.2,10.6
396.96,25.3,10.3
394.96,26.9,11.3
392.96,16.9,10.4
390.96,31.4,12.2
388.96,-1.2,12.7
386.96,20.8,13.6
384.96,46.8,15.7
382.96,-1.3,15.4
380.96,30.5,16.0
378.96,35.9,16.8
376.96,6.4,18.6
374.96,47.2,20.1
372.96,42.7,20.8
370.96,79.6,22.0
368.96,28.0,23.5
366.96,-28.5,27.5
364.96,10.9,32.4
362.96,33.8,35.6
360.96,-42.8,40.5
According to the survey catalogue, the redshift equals 0.405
